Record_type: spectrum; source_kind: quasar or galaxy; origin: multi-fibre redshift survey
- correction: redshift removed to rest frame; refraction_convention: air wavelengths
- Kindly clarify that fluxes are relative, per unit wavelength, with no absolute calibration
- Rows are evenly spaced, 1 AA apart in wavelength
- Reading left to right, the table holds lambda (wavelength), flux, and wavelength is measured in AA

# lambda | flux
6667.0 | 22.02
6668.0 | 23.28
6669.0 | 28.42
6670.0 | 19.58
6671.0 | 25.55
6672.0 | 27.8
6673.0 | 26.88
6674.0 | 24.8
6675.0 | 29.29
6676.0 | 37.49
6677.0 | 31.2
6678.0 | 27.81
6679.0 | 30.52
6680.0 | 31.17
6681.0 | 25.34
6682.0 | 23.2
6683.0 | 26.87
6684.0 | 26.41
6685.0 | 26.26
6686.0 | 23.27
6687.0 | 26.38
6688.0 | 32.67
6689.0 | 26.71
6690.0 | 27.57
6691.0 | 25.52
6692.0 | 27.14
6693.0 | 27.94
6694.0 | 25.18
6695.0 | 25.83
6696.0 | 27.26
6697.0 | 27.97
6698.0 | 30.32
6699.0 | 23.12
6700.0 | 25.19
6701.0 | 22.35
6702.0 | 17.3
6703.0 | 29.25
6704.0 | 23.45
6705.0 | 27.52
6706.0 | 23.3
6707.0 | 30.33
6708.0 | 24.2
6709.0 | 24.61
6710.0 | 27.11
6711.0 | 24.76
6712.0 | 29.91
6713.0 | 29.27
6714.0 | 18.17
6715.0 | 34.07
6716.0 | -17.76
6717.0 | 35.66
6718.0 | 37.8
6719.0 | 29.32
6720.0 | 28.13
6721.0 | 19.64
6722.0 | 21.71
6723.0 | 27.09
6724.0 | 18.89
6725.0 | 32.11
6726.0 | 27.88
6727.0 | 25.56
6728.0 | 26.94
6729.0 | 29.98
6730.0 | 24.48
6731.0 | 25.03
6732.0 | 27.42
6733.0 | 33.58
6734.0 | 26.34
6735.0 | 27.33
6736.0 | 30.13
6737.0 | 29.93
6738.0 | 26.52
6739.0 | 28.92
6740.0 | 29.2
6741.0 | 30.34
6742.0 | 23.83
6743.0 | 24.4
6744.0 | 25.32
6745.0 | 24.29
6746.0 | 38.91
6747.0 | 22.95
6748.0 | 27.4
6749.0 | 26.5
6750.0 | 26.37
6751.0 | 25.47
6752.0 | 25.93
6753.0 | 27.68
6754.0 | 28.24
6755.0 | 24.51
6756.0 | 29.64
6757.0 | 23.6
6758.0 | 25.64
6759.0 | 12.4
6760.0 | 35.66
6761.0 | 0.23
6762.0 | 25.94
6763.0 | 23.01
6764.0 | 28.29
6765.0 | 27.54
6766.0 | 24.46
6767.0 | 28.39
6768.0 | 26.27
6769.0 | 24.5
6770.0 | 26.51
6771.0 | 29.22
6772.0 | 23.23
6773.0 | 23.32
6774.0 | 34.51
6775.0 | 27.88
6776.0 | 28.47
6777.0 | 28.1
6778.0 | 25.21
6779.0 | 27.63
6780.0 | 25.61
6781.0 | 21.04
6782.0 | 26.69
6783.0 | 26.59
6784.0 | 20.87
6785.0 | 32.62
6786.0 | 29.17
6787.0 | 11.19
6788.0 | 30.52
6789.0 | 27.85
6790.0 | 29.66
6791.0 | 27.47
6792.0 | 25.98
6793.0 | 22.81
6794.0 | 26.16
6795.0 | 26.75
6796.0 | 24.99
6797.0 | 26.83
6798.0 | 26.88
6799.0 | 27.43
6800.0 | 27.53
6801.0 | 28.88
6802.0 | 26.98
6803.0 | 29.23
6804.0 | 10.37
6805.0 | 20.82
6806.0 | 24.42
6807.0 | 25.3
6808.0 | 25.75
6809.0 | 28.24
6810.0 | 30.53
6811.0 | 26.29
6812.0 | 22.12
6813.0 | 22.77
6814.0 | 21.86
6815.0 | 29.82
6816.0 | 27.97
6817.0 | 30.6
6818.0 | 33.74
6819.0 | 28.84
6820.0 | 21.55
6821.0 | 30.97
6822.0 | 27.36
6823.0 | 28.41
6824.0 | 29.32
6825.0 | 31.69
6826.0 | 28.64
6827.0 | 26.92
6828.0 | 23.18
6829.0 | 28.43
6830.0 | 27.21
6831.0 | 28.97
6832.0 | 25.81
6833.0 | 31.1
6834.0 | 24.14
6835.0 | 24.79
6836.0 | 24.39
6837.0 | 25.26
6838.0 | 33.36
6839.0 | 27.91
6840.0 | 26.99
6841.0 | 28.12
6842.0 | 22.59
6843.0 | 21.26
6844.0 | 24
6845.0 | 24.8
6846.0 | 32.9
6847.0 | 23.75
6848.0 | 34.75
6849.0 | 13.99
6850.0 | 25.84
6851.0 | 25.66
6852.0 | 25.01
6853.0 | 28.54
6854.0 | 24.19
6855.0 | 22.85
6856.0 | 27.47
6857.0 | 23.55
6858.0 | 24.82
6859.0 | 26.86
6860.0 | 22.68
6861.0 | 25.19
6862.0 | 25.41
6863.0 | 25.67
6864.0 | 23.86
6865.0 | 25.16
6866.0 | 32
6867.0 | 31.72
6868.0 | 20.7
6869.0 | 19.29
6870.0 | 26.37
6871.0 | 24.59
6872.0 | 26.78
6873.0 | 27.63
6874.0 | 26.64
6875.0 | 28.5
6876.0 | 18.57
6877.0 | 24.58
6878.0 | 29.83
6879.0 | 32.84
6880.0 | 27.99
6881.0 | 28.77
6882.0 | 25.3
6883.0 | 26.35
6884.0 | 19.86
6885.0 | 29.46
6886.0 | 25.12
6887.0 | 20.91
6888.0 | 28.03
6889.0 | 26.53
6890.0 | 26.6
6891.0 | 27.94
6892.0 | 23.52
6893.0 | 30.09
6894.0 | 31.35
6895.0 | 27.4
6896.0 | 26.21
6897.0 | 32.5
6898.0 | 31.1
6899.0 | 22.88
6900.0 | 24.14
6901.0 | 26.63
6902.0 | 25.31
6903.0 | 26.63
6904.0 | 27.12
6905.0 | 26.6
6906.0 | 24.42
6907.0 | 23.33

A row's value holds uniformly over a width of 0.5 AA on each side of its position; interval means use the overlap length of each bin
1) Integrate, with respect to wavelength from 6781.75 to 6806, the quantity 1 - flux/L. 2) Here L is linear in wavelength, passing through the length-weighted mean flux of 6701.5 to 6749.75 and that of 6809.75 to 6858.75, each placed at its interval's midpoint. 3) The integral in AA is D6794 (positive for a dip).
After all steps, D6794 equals 0.84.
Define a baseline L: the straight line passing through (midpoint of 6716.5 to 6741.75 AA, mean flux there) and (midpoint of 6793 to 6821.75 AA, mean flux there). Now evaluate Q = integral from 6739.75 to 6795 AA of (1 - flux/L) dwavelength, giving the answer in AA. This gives 2.4 AA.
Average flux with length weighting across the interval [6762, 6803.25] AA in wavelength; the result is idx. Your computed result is 26.5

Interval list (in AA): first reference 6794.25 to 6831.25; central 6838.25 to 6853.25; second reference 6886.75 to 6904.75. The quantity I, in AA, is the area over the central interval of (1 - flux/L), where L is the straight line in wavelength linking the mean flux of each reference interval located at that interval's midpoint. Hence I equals 0.6 AA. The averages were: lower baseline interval 26.7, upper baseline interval 27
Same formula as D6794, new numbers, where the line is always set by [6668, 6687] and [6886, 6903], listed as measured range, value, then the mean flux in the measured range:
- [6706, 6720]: 1.0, 25.2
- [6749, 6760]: 0.6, 25.5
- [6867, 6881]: 0.5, 26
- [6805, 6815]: 0.6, 25.3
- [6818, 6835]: -0.5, 27.8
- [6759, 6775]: 1.2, 25.1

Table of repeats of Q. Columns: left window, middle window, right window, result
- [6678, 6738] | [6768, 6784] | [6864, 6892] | -0.1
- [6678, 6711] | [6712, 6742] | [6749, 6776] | -0.6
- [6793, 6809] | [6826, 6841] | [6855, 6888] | -1.0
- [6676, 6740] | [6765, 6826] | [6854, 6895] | -0.6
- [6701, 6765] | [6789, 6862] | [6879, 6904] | 0.2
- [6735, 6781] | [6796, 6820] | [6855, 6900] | 0.1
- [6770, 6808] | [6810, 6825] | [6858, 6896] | -0.9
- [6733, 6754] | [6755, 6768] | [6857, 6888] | 1.6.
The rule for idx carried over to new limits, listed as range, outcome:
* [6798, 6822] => 26.2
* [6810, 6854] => 26.8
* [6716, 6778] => 26.3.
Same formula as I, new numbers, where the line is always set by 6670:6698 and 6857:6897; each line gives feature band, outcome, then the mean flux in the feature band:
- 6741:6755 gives 0.1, 26.8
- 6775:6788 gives 0.6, 25.6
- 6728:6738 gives -0.3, 28.1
